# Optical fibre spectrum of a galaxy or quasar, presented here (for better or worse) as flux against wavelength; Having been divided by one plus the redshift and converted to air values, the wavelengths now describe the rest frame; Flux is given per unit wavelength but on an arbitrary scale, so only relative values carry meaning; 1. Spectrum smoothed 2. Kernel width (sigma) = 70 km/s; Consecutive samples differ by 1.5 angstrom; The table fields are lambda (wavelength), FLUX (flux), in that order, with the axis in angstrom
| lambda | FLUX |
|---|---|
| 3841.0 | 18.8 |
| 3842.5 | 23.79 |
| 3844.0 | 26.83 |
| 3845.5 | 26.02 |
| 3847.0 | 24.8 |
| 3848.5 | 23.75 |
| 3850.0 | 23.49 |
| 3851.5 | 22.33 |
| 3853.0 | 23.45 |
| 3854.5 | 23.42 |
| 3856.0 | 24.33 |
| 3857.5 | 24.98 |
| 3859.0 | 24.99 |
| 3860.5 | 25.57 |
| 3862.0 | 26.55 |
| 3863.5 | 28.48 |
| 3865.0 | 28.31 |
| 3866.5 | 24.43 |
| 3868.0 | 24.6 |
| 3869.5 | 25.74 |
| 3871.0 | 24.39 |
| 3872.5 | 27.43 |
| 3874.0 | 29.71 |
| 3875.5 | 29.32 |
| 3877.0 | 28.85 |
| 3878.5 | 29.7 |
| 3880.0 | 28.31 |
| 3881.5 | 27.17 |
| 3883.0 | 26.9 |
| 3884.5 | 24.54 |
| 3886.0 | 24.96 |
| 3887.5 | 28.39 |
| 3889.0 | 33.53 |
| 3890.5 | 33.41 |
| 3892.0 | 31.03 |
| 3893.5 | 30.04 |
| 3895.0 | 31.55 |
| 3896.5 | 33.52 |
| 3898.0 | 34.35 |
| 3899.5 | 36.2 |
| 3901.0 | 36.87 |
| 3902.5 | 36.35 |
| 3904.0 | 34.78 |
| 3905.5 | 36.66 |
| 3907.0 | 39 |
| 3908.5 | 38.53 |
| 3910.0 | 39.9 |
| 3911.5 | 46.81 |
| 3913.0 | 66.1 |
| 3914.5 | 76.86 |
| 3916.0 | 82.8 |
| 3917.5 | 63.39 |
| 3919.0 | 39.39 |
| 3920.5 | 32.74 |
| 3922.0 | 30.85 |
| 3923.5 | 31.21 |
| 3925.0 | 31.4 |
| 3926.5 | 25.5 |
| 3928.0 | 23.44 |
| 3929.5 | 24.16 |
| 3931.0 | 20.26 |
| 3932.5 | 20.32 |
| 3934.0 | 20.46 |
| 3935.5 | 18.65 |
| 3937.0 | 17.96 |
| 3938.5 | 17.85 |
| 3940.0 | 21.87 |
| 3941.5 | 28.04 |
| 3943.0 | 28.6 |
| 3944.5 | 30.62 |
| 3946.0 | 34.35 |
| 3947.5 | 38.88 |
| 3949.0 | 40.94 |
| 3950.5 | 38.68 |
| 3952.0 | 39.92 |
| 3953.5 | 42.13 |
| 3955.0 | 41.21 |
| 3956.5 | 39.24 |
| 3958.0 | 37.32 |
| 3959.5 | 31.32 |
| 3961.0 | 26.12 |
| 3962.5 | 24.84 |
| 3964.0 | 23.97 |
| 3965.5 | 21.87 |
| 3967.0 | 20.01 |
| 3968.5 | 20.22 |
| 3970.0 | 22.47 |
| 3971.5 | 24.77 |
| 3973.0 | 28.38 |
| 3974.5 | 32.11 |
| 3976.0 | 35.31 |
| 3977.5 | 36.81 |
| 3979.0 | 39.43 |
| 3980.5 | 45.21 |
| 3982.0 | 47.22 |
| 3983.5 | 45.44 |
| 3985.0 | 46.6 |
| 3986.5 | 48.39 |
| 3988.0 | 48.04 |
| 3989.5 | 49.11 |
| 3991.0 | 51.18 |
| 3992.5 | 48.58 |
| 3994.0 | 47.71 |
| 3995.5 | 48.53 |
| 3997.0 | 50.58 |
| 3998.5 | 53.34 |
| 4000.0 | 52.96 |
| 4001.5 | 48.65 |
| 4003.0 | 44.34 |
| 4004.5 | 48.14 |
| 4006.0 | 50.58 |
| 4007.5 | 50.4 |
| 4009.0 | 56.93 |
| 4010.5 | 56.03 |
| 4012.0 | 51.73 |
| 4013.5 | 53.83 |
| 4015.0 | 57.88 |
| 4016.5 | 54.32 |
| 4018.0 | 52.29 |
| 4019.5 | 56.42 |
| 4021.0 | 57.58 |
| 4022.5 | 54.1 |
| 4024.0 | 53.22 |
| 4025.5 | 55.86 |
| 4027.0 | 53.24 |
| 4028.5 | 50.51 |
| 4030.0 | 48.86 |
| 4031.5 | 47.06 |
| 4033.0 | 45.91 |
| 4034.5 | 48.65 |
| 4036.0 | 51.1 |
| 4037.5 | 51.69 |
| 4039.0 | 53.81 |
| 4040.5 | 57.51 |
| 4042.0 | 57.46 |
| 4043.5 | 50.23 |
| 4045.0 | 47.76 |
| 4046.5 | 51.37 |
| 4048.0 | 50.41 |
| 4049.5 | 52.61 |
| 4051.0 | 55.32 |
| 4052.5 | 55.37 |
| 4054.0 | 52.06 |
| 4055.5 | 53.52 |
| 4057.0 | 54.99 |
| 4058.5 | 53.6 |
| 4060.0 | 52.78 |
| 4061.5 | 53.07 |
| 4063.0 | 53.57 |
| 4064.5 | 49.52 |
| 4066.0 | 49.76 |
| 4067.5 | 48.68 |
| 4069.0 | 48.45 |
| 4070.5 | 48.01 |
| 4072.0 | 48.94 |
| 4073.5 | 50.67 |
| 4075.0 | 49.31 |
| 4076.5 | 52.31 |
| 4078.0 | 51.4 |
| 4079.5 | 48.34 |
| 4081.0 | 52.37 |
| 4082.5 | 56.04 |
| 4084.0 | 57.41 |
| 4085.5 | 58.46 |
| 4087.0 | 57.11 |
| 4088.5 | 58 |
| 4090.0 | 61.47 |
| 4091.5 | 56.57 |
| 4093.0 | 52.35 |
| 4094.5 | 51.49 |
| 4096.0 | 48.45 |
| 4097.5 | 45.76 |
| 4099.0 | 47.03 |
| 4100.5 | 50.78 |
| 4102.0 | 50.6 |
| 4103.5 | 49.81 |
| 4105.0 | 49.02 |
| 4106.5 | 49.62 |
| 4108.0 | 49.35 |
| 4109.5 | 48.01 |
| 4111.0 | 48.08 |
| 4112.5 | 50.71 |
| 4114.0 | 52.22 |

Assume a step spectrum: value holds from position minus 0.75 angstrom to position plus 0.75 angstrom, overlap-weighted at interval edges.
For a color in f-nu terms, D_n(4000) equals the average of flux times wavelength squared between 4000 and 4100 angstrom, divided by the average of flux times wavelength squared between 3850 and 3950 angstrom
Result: 1.78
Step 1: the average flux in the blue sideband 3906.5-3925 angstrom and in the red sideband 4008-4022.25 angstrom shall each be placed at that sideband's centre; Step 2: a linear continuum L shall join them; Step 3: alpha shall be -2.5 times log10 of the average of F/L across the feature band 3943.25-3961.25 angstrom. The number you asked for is 0.35 mag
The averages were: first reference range 48.4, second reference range 55.1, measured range 36.8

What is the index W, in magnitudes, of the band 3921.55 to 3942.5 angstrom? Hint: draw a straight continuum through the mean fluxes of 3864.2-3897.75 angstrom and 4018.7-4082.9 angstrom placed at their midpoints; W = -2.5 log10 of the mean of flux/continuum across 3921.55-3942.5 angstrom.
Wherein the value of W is 0.438 mag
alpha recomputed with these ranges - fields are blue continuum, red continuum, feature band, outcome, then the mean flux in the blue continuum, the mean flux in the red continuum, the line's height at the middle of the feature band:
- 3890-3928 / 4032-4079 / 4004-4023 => -0.118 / 40.5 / 51.6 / 48.4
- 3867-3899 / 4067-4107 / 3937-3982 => 0.190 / 28.9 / 51.8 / 37.5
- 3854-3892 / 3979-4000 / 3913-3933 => -0.119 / 27.2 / 48.3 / 36.3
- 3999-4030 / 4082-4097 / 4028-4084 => 0.058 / 52.9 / 55.6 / 54.4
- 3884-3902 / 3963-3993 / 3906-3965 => -0.040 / 31.7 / 36.6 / 34.1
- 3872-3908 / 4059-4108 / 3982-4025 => -0.181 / 31.4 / 51.8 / 43.4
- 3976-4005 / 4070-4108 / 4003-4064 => -0.074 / 47.1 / 52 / 49.2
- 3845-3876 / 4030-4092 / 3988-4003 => -0.141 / 25.5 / 52.4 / 43.6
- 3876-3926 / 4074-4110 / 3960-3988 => 0.292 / 37.7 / 52.1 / 43.2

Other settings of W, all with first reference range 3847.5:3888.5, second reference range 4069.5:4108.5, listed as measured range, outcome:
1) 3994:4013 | -0.210 mag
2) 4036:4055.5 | -0.132 mag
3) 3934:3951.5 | 0.221 mag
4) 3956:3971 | 0.367 mag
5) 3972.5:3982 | 0.047 mag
